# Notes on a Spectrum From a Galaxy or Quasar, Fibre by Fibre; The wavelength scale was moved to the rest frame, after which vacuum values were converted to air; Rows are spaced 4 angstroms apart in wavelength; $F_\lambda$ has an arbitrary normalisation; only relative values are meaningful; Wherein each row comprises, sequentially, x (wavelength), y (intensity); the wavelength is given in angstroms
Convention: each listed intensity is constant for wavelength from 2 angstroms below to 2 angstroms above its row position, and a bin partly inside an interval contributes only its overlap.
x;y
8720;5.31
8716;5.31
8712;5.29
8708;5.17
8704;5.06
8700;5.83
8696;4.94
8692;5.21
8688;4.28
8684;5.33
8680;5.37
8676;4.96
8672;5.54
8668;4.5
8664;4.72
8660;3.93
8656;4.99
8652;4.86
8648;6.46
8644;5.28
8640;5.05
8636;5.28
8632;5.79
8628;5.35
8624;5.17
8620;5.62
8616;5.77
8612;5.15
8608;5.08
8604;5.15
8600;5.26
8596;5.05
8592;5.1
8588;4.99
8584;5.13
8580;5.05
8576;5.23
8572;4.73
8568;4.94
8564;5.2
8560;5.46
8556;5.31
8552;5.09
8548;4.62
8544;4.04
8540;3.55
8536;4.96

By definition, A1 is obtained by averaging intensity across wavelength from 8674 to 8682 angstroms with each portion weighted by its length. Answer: 5.17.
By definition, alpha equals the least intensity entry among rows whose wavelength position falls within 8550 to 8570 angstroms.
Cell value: 4.94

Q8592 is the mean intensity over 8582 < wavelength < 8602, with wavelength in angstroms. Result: 5.11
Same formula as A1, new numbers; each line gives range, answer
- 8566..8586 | 5.02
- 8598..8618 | 5.28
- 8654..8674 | 4.74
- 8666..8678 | 5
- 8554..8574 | 5.13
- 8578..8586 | 5.09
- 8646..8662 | 5.06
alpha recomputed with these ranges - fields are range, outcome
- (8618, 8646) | 5.05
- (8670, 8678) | 4.96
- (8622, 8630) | 5.17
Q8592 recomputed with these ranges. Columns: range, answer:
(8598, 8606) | 5.21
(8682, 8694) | 4.94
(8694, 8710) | 5.25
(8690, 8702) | 5.33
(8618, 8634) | 5.48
